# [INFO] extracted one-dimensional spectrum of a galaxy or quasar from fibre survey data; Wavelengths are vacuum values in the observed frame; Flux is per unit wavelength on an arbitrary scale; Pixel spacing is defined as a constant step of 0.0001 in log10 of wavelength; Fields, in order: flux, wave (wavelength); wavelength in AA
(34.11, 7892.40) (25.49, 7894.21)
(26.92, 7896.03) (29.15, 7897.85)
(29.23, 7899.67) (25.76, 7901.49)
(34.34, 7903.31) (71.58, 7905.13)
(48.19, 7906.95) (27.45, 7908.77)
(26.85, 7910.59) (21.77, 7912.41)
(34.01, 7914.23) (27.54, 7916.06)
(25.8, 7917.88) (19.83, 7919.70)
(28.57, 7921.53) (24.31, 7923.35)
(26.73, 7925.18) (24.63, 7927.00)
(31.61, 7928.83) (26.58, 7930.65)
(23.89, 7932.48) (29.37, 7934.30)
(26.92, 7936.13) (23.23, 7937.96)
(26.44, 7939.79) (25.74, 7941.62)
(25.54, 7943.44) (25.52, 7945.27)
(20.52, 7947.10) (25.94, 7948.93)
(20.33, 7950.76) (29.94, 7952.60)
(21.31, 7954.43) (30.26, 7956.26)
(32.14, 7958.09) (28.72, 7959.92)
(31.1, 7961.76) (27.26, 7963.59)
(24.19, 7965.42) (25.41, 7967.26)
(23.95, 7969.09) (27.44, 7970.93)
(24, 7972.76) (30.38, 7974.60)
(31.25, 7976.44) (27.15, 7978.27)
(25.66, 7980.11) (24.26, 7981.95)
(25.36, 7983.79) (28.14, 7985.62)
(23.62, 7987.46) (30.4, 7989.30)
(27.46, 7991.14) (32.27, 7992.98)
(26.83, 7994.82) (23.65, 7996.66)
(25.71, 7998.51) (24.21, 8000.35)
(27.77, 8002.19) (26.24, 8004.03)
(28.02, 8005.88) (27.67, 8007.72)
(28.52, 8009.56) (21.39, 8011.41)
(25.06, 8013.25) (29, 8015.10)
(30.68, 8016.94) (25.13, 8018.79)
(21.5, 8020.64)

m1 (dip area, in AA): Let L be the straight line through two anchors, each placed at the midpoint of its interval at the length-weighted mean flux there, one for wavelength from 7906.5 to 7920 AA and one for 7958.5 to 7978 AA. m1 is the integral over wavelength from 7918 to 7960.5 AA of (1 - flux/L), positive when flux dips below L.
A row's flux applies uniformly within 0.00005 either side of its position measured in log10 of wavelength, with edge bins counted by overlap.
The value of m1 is 3.2 AA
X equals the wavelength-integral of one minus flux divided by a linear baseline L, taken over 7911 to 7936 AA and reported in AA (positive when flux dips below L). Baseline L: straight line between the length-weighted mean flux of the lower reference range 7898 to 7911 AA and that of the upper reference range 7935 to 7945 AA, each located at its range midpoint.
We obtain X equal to 3.6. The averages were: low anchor 37.5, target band 26.5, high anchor 25.6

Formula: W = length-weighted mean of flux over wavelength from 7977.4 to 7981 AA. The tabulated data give 26.4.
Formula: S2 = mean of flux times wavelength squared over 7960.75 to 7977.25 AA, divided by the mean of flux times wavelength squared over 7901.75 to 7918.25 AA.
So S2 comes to 0.8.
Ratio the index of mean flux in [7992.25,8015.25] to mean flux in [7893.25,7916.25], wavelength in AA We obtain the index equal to 0.80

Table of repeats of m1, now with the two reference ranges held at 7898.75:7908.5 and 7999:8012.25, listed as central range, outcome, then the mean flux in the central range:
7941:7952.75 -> 3.5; 24.4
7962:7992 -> 3.6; 26.7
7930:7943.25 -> 3.7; 26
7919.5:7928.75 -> 2.9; 25.8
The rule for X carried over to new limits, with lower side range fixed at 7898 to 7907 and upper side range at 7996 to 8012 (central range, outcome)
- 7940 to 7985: 7.5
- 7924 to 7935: 2.8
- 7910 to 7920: 3.2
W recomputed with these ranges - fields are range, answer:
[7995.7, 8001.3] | 24.5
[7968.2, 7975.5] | 26.4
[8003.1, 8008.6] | 27.3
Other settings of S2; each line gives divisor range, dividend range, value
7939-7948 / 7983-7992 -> 1.10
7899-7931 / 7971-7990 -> 0.89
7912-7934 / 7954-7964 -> 1.10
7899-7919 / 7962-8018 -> 0.81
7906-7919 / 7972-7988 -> 0.90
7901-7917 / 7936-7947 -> 0.71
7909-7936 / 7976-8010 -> 1.03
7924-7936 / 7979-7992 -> 0.99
